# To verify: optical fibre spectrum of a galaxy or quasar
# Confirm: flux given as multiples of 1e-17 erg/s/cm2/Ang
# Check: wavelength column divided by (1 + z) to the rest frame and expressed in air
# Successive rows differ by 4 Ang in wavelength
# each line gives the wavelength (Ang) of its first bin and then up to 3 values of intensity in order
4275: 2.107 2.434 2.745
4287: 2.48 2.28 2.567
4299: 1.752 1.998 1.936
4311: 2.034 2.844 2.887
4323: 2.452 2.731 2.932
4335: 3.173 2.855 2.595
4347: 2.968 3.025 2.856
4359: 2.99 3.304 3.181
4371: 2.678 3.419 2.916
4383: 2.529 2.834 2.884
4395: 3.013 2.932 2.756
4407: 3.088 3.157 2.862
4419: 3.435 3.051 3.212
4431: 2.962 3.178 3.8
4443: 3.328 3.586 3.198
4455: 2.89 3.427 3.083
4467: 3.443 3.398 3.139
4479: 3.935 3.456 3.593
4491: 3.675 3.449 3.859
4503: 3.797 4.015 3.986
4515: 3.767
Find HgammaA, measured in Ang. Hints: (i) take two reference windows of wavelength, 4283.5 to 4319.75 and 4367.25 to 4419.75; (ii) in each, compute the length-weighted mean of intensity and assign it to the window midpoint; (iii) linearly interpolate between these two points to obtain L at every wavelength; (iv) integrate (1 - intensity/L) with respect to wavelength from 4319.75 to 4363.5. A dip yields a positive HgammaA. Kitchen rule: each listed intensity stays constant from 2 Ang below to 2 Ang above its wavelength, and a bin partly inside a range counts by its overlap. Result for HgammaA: -5.0 Ang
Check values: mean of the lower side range 2.31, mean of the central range 2.88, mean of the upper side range 2.96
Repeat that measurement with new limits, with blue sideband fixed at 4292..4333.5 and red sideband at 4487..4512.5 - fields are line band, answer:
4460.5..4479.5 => 1.1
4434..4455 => 0.0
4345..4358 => -1.2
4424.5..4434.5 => 0.5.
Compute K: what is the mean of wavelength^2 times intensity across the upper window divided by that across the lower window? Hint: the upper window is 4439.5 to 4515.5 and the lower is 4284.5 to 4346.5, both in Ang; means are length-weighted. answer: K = 1.51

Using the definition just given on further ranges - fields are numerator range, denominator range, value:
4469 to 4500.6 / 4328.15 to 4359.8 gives 1.30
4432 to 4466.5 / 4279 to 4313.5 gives 1.58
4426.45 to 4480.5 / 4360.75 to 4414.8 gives 1.15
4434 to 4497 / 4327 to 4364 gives 1.22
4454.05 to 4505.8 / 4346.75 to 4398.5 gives 1.24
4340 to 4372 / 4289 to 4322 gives 1.32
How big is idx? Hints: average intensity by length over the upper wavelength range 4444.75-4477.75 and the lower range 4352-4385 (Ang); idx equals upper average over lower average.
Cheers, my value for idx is 1.10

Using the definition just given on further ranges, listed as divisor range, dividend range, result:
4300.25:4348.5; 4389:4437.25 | 1.17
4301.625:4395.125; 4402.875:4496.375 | 1.18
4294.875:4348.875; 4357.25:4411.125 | 1.16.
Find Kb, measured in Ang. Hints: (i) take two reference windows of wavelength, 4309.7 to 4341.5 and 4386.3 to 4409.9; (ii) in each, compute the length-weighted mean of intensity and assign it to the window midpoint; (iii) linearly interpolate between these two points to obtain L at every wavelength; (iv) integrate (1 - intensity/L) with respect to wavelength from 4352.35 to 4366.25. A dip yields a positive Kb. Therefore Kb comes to -1.1 Ang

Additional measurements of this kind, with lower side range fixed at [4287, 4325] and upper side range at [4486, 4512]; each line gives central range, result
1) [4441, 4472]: 1.4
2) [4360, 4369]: -1.5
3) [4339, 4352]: -1.2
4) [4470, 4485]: 0.5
